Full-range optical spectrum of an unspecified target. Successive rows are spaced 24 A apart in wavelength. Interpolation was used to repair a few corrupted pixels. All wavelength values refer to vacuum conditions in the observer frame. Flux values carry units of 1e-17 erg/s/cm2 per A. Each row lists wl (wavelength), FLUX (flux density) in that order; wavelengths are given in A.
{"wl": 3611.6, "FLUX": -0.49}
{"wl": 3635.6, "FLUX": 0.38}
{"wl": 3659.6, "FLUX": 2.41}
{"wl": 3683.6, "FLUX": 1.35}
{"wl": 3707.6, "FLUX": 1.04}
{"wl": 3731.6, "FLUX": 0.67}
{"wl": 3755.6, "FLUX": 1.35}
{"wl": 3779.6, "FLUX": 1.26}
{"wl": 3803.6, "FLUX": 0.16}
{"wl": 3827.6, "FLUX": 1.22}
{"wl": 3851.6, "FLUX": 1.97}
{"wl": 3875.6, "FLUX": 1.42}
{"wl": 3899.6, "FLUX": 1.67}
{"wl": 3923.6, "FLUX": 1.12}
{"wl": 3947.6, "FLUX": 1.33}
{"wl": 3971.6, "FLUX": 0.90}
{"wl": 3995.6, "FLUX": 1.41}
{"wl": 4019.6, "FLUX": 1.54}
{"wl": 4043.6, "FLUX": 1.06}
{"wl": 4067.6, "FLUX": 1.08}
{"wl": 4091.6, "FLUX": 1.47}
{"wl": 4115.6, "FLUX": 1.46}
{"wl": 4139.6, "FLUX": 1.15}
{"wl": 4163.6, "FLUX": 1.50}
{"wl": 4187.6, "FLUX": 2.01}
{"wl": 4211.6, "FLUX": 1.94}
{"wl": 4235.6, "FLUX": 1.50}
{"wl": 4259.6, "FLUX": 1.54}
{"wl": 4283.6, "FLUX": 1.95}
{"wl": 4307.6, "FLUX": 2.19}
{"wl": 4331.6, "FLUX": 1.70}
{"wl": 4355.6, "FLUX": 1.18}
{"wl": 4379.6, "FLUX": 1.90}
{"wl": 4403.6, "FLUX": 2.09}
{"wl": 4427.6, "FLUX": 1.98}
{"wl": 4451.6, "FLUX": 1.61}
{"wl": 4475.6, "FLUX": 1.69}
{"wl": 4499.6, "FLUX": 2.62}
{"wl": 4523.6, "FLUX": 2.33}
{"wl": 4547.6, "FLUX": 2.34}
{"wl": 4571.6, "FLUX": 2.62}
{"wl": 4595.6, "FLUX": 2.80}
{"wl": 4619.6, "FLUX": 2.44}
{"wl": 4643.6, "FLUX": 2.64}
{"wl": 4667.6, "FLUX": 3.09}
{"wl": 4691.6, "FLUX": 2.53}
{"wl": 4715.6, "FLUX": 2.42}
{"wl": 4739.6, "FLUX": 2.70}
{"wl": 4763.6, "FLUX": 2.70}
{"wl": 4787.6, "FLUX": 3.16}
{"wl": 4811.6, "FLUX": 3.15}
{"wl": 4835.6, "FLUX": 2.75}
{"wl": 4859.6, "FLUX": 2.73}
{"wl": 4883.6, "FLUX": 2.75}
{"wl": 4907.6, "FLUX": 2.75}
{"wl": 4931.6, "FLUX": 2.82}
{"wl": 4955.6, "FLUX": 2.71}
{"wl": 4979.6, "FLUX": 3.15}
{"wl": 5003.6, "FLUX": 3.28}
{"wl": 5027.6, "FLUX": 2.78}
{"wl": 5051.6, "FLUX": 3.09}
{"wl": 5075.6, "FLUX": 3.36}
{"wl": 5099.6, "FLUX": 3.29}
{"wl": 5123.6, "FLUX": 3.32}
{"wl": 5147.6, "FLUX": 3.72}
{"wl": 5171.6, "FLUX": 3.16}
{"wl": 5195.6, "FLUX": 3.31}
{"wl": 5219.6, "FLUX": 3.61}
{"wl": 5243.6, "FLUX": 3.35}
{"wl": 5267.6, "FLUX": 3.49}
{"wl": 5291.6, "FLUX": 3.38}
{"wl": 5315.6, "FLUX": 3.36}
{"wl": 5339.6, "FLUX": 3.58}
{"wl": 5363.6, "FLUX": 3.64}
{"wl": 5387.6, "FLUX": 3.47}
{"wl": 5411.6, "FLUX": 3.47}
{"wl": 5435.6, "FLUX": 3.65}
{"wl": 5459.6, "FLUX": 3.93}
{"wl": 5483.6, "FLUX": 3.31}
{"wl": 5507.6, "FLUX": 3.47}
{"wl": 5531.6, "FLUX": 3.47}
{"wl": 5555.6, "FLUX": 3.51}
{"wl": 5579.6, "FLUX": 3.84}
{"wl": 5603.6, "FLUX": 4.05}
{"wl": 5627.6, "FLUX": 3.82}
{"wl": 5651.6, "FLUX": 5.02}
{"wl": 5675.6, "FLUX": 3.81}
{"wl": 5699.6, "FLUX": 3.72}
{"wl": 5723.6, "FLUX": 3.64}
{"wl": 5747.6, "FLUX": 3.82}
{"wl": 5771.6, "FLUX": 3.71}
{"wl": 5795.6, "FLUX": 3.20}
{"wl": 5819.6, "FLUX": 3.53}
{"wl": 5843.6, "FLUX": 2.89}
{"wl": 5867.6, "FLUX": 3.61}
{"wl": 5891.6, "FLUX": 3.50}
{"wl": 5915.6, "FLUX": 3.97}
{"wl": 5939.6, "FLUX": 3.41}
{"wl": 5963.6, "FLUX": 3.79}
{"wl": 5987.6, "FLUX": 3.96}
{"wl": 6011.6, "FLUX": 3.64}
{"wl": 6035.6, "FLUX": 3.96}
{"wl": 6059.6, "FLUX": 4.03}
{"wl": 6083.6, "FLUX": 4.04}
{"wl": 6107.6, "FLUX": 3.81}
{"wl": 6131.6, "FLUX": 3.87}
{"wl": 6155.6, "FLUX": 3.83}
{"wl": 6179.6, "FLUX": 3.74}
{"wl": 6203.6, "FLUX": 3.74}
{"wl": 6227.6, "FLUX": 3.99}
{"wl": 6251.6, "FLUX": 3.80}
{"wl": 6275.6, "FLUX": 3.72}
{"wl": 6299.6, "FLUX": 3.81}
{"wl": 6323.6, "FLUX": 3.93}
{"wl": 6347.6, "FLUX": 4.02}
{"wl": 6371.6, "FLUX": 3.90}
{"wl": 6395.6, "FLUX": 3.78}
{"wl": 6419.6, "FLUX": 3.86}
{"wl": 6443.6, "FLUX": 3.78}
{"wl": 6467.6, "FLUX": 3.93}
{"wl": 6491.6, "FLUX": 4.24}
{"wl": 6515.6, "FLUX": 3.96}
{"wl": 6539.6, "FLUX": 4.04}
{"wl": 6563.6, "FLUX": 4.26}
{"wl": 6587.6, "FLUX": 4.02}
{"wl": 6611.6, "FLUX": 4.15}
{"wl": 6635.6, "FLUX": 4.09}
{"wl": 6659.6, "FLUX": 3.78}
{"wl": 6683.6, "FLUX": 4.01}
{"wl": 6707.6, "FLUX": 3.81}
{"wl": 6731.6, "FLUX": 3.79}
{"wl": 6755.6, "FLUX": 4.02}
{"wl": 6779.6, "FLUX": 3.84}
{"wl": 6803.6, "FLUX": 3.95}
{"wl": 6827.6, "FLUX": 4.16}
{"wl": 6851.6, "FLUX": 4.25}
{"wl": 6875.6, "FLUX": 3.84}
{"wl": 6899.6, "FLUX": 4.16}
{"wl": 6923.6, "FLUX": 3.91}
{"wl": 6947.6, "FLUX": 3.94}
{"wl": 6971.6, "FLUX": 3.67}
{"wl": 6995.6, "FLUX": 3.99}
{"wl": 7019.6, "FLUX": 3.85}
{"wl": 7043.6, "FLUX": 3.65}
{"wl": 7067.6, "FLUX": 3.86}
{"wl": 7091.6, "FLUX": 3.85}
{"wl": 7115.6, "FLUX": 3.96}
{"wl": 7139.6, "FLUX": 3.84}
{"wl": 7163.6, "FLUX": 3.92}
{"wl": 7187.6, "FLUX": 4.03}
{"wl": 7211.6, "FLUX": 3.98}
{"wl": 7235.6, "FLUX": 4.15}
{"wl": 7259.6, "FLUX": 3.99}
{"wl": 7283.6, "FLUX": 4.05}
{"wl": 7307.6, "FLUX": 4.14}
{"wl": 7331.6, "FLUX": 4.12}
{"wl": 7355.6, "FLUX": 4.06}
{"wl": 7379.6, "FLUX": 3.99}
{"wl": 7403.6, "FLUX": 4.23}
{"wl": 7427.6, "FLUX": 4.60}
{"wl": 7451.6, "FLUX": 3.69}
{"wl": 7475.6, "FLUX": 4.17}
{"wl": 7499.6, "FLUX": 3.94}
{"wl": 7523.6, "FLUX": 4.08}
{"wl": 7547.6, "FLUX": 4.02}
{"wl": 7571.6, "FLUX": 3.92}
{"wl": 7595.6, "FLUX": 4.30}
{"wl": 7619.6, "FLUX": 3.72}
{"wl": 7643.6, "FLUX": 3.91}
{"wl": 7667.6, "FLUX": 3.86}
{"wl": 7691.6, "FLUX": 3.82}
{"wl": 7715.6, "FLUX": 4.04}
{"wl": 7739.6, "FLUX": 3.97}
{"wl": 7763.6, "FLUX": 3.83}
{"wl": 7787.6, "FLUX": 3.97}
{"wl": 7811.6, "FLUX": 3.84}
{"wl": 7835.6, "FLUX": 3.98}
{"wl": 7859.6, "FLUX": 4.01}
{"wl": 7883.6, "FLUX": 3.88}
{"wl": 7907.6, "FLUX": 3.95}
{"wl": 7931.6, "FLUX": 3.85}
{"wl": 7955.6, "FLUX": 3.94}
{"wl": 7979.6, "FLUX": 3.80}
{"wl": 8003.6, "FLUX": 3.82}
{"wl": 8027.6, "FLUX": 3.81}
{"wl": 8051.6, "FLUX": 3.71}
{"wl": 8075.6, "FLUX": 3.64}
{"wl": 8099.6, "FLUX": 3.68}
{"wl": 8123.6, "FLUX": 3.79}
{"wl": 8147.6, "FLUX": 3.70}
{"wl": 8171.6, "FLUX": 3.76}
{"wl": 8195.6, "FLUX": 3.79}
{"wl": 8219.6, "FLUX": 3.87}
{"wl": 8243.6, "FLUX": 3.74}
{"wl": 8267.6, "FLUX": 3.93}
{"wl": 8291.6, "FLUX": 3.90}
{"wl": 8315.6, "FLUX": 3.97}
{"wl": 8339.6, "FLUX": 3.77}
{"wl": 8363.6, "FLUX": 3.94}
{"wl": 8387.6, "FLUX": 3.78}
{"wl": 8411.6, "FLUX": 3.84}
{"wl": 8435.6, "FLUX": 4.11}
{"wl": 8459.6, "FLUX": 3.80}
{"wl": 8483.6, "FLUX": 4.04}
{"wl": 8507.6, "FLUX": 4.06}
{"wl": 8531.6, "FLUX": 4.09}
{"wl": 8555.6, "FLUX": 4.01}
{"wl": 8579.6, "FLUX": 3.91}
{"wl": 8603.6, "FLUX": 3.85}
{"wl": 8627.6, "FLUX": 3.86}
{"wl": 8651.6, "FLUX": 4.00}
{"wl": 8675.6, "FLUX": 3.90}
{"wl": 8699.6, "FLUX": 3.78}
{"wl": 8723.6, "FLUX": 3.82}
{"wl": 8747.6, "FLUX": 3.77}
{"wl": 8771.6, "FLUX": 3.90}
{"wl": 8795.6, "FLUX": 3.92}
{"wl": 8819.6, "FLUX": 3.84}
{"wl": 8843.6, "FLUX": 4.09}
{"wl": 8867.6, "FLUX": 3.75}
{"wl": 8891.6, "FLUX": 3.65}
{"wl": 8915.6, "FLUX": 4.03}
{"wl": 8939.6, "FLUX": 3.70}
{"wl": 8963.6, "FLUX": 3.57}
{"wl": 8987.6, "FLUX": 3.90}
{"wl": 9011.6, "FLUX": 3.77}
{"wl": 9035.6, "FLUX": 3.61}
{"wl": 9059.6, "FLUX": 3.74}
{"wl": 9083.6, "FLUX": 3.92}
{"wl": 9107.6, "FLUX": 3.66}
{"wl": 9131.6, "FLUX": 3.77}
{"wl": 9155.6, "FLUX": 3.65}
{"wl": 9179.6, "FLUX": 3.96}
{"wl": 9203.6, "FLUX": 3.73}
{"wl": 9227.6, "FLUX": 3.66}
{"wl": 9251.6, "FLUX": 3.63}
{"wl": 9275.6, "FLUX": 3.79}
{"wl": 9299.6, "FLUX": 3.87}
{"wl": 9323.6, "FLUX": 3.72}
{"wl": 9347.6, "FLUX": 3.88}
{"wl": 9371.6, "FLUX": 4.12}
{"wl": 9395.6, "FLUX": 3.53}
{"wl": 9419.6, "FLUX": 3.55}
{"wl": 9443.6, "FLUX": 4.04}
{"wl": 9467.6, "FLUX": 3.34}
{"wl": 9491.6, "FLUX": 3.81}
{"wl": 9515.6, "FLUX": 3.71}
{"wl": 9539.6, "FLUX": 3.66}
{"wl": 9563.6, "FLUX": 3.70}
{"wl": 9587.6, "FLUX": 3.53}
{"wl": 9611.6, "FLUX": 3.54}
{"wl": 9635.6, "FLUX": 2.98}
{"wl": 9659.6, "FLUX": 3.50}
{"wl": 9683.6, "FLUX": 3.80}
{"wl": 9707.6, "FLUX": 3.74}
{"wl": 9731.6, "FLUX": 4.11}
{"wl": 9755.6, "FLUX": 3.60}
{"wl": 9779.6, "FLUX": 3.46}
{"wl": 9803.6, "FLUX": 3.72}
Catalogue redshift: 0.129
